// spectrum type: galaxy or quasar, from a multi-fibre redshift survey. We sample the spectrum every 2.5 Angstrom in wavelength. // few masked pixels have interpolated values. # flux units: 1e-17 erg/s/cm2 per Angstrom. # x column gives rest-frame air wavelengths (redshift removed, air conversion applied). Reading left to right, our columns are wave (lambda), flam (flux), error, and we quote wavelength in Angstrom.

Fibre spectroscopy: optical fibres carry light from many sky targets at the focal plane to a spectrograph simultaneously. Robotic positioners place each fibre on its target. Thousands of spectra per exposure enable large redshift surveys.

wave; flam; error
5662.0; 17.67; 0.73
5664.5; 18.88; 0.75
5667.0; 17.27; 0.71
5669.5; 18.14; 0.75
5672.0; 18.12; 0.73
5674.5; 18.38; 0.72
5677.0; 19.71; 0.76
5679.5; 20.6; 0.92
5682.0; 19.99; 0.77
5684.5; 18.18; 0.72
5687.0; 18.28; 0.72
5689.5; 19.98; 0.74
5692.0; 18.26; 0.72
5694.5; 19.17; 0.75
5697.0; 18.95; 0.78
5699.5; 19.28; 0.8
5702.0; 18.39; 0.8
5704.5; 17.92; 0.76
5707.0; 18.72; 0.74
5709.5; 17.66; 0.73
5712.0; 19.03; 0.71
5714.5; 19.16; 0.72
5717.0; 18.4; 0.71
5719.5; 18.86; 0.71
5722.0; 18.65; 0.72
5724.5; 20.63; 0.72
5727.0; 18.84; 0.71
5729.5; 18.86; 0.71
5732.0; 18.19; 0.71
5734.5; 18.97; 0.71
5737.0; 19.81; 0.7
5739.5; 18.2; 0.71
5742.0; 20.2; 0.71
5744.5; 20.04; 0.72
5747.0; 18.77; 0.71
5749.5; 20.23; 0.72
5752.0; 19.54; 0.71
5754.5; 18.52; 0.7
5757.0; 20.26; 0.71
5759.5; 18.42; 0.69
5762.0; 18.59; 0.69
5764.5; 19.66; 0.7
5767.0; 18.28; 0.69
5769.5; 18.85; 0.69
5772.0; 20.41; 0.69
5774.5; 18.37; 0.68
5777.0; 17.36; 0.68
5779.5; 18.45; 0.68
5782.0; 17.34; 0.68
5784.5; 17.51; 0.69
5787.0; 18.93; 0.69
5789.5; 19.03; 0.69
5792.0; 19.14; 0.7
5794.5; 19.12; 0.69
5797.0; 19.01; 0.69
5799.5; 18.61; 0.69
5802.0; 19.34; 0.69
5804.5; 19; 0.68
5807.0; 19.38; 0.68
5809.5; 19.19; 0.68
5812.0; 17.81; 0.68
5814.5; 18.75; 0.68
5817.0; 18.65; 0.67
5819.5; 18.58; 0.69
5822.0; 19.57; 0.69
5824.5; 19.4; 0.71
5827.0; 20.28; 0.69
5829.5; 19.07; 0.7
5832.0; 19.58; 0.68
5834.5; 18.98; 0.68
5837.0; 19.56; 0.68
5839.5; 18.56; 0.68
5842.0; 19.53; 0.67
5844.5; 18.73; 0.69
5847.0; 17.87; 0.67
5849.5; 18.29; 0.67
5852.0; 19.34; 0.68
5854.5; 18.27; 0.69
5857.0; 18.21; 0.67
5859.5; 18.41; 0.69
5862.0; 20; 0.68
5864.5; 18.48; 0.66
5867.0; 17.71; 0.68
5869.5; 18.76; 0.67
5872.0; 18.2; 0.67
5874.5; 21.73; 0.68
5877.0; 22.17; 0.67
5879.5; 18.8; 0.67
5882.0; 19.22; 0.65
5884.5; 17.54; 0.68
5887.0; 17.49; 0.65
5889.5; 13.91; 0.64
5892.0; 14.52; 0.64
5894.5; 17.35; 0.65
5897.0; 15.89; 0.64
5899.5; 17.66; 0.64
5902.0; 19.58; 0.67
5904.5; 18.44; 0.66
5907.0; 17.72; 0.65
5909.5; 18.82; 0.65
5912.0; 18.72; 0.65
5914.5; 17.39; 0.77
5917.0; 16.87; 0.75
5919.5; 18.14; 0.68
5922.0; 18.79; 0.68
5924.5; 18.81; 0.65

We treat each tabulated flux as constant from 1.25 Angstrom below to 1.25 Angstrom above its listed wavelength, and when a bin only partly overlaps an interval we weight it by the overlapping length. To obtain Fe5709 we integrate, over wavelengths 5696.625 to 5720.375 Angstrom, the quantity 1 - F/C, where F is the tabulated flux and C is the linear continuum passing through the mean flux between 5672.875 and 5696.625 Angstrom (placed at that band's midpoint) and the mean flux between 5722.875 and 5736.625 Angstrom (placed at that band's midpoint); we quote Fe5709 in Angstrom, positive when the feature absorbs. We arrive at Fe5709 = 0.6 Angstrom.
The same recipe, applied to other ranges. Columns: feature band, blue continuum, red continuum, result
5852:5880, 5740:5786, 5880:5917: -2.2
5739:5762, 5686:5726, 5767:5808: -0.7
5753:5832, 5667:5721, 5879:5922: -3.0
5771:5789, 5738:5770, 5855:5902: 0.6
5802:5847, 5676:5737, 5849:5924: -1.4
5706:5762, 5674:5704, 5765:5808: -0.5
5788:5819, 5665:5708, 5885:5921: -1.6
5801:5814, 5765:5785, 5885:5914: -0.6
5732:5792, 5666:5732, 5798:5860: -0.2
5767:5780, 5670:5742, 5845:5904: 0.0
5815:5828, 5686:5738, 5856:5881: -0.1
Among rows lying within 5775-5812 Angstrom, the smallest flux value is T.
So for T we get 17.34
